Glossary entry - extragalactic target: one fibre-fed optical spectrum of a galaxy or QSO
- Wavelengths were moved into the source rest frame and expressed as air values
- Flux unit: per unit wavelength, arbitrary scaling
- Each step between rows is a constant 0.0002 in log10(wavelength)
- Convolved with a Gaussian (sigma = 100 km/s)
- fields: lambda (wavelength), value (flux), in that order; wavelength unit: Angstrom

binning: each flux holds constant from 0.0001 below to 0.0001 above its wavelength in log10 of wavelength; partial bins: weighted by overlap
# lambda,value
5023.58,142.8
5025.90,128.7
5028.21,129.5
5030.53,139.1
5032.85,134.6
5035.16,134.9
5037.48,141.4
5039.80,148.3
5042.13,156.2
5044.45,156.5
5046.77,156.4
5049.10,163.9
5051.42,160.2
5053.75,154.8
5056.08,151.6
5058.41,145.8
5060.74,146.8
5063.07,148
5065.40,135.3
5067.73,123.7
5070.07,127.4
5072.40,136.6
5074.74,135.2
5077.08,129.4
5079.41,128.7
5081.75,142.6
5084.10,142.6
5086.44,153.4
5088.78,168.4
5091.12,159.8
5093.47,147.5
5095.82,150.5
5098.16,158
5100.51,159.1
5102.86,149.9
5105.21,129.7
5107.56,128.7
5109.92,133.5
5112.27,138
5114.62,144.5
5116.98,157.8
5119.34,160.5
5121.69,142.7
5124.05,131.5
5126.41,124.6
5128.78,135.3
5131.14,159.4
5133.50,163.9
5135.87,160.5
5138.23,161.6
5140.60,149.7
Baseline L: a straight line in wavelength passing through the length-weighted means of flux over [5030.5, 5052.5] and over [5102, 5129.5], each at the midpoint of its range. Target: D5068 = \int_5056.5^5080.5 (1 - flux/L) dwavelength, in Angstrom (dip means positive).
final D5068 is 1.62 Angstrom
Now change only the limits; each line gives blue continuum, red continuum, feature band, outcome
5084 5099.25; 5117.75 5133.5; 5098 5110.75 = 0.8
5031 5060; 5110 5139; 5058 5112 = 2.3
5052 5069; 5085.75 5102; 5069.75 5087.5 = 1.6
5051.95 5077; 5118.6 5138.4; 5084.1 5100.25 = -1.3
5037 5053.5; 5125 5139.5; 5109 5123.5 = 0.5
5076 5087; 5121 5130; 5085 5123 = -3.6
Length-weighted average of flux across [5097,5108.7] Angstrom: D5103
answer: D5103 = 145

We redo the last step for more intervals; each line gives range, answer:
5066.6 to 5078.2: 130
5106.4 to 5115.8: 136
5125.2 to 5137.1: 149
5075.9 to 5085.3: 136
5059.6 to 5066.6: 143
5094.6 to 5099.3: 154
